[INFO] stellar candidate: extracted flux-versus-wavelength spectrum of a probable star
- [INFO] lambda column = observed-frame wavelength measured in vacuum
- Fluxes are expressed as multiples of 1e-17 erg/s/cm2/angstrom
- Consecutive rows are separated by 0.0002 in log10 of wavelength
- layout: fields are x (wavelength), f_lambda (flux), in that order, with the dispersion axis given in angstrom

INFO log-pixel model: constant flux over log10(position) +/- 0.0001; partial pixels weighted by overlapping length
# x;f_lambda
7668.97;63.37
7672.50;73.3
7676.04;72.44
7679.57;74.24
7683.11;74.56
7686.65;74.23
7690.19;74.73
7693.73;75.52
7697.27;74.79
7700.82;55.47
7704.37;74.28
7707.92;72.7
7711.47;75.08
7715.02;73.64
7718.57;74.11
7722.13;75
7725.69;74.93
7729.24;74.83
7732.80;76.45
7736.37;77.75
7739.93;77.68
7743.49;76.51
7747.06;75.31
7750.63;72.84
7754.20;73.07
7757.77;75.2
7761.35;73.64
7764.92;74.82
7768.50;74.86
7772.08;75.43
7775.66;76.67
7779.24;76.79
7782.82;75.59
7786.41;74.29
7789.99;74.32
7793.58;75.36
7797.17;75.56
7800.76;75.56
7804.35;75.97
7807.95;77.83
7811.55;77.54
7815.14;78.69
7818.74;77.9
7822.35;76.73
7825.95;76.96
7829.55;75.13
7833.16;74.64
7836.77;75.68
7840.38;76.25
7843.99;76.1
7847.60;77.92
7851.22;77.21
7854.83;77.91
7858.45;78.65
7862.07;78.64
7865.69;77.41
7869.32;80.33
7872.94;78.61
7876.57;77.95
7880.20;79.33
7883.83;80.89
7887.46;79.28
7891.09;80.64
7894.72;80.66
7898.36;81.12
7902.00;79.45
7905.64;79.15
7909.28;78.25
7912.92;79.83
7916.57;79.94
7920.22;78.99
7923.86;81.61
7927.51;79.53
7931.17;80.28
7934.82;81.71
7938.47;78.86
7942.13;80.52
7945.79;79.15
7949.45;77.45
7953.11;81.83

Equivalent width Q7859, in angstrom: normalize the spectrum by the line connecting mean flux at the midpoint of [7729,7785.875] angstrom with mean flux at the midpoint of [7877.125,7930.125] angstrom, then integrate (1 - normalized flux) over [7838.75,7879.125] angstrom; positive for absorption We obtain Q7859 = 0.3 angstrom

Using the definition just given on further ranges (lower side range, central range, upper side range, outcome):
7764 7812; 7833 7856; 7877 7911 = 0.37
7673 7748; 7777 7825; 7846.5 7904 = 0.30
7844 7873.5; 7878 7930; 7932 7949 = -0.51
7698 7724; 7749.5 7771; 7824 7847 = -0.25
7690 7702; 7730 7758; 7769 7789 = -0.85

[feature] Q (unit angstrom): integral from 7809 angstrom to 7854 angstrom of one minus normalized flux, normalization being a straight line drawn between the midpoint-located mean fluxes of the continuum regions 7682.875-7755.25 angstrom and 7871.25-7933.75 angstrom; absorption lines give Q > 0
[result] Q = 0.4 angstrom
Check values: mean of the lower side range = 74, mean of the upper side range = 79.8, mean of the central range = 76.8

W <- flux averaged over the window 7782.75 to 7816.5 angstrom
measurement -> 76.1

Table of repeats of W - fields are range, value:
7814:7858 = 76.8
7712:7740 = 75.4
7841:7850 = 76.9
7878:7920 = 79.8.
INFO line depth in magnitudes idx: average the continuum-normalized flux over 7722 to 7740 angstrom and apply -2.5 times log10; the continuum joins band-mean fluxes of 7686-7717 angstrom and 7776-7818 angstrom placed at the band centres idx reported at -0.04 mag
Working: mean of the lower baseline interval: 72.2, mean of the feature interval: 76.1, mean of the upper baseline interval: 76.2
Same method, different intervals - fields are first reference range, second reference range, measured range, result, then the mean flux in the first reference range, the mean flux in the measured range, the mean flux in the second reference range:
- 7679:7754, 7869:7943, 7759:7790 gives 0.008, 74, 75.2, 79.8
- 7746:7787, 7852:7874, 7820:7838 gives 0.020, 74.9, 75.9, 78.5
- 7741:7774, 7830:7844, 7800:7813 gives -0.022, 74.7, 76.8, 75.5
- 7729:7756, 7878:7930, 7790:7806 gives 0.023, 75.6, 75.5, 79.9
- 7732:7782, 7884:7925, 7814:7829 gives 0.002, 75.5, 77.3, 79.9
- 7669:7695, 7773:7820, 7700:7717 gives 0.044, 73.4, 71.1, 76.3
